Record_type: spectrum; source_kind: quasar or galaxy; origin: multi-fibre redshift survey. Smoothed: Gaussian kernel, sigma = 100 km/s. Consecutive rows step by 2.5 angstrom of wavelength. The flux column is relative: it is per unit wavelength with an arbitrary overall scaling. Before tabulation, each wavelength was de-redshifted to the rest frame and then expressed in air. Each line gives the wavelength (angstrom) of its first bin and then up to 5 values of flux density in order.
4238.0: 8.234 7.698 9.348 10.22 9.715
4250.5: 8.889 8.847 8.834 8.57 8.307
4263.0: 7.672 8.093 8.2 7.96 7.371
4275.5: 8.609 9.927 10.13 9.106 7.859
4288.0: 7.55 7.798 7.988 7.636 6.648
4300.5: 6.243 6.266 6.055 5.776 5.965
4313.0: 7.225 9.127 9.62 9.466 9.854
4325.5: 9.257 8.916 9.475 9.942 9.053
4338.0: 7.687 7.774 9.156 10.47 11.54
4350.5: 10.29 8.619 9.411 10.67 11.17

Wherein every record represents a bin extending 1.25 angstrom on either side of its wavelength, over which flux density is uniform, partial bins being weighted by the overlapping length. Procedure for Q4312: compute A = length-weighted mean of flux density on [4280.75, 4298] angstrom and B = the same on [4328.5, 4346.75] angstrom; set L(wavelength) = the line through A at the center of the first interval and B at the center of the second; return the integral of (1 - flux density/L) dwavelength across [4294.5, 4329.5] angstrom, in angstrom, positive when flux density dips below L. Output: 3.31 angstrom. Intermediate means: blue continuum 8.02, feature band 7.73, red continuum 9.07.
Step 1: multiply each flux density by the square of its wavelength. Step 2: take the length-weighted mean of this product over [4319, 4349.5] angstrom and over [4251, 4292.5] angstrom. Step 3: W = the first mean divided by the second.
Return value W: 1.15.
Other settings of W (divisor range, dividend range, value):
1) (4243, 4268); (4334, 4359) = 1.12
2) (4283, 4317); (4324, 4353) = 1.33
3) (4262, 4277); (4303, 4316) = 0.84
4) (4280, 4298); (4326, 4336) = 1.18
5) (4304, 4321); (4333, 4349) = 1.26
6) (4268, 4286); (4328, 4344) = 1.04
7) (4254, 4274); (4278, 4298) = 1.03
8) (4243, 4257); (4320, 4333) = 1.05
